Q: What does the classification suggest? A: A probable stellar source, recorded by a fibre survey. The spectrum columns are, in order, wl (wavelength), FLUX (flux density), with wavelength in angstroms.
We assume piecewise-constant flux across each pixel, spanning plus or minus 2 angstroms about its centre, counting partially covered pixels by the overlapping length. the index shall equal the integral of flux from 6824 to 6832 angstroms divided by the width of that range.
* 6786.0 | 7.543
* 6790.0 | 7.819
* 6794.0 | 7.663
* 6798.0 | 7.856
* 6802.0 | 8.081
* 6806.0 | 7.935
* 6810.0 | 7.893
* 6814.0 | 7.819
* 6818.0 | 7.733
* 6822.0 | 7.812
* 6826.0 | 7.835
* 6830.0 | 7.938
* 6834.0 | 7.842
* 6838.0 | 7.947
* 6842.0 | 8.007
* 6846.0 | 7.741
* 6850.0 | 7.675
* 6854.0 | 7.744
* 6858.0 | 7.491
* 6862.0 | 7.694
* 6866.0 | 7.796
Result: 7.89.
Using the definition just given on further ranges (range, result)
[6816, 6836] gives 7.83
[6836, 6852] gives 7.84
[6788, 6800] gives 7.78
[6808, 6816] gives 7.86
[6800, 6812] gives 7.97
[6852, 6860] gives 7.62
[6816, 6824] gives 7.77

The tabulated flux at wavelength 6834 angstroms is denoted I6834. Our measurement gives 7.842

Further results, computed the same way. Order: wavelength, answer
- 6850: 7.675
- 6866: 7.796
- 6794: 7.663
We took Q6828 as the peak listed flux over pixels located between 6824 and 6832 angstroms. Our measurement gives 7.938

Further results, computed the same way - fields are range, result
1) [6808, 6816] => 7.893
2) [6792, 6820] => 8.081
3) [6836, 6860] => 8.007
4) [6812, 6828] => 7.835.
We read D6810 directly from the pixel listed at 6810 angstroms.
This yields 7.893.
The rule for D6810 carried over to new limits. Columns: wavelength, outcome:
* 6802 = 8.081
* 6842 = 8.007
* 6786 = 7.543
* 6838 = 7.947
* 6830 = 7.938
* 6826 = 7.835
